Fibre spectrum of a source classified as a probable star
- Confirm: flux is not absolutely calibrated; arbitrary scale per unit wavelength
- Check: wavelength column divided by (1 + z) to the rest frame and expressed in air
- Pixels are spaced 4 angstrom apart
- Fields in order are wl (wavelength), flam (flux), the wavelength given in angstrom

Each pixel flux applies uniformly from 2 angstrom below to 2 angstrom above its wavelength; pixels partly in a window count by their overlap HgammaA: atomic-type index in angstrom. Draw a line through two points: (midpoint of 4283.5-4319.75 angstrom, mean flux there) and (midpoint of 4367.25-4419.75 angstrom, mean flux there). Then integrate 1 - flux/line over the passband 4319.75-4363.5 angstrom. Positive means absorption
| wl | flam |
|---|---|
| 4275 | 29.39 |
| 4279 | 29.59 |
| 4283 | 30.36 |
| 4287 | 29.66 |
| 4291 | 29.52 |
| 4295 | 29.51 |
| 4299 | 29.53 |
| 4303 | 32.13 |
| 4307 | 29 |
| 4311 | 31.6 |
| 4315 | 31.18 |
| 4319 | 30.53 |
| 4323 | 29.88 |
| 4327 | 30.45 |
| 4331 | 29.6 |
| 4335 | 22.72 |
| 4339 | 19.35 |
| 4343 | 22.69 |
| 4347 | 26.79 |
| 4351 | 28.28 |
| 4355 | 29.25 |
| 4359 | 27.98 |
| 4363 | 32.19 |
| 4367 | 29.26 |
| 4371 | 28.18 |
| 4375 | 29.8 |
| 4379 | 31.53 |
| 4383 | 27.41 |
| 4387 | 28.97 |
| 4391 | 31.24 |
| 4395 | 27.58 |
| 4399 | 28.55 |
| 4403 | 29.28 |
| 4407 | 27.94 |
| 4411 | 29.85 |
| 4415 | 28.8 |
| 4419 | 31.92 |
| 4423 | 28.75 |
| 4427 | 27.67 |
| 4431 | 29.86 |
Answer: 4.0 angstrom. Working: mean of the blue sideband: 30.3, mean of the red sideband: 29.2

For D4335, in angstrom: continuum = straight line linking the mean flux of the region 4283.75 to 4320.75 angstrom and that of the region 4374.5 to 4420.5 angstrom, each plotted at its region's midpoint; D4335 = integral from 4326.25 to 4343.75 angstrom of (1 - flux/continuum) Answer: 3.1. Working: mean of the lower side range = 30.3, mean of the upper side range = 29.4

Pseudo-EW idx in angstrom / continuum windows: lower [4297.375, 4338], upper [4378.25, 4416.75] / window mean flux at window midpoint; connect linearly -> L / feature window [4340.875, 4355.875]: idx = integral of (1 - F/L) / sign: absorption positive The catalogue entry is 1.42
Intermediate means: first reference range 29.4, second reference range 29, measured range 26.5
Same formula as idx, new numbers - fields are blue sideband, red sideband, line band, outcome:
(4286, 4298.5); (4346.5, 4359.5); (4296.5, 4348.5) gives 1.4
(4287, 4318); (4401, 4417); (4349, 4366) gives 0.1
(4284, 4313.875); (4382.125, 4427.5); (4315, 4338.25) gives 1.2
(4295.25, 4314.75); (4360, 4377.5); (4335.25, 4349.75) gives 3.3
